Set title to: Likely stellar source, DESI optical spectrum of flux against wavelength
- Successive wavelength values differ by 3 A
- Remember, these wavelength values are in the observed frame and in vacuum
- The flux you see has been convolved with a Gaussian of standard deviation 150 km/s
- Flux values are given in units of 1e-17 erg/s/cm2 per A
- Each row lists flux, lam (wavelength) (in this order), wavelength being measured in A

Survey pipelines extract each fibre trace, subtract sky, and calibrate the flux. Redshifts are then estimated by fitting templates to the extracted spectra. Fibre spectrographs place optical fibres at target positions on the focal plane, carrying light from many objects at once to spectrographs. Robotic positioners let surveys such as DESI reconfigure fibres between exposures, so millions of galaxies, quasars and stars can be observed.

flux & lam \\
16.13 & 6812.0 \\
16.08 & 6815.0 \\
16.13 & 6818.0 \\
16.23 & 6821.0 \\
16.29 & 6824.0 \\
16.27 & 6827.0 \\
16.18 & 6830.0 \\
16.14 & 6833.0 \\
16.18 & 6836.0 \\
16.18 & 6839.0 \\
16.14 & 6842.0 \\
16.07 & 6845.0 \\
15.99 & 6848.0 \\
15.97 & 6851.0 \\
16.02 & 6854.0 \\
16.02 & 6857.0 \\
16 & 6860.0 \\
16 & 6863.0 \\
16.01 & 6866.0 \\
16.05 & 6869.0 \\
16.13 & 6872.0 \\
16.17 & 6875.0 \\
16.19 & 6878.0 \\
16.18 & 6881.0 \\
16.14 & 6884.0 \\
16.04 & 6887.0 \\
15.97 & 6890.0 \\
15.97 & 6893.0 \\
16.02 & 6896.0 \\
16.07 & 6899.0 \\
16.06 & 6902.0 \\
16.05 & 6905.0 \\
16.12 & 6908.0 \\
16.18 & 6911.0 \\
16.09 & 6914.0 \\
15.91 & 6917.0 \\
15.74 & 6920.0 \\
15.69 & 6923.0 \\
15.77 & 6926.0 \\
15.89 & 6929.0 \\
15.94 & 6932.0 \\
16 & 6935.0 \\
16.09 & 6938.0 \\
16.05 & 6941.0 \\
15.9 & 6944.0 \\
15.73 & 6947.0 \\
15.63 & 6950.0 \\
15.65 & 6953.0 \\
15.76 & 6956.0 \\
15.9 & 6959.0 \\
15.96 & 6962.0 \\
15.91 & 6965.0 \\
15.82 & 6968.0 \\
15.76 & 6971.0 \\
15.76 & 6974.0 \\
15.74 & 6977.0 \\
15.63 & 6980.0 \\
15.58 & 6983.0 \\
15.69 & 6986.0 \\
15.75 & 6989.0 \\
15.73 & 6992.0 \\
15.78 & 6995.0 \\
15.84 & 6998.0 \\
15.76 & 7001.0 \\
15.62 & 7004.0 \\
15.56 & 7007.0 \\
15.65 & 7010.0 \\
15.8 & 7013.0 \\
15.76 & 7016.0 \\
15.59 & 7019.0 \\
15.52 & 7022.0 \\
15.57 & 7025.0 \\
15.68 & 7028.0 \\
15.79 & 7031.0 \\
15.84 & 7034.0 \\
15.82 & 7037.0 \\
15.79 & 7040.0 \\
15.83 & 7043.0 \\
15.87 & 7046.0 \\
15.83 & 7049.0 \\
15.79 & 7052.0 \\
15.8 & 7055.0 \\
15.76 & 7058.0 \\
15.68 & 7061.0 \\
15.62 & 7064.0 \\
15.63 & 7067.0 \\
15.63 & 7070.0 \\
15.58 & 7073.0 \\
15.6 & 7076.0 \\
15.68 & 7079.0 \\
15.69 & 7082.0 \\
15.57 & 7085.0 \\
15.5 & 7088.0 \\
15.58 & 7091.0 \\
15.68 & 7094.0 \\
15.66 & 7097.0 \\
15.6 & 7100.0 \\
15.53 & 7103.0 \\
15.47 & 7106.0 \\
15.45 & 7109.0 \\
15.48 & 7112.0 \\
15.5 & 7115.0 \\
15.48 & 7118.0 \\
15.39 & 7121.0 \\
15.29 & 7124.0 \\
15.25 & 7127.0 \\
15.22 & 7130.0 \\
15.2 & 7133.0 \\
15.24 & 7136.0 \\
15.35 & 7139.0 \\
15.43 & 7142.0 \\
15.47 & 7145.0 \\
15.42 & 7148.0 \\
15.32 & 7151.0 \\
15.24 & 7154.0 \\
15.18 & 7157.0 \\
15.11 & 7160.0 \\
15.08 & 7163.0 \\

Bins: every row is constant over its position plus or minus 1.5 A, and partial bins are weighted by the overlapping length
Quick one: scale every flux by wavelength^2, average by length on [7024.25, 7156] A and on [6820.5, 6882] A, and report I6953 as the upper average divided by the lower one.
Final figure 1.03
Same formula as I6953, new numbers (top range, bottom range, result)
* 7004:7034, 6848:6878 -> 1.02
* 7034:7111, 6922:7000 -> 1.02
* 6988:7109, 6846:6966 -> 1.02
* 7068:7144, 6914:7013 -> 1.02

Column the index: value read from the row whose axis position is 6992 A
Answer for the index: 15.73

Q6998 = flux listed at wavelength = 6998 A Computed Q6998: 15.84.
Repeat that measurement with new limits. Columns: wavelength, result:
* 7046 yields 15.87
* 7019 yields 15.59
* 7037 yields 15.82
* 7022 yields 15.52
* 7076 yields 15.6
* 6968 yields 15.82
